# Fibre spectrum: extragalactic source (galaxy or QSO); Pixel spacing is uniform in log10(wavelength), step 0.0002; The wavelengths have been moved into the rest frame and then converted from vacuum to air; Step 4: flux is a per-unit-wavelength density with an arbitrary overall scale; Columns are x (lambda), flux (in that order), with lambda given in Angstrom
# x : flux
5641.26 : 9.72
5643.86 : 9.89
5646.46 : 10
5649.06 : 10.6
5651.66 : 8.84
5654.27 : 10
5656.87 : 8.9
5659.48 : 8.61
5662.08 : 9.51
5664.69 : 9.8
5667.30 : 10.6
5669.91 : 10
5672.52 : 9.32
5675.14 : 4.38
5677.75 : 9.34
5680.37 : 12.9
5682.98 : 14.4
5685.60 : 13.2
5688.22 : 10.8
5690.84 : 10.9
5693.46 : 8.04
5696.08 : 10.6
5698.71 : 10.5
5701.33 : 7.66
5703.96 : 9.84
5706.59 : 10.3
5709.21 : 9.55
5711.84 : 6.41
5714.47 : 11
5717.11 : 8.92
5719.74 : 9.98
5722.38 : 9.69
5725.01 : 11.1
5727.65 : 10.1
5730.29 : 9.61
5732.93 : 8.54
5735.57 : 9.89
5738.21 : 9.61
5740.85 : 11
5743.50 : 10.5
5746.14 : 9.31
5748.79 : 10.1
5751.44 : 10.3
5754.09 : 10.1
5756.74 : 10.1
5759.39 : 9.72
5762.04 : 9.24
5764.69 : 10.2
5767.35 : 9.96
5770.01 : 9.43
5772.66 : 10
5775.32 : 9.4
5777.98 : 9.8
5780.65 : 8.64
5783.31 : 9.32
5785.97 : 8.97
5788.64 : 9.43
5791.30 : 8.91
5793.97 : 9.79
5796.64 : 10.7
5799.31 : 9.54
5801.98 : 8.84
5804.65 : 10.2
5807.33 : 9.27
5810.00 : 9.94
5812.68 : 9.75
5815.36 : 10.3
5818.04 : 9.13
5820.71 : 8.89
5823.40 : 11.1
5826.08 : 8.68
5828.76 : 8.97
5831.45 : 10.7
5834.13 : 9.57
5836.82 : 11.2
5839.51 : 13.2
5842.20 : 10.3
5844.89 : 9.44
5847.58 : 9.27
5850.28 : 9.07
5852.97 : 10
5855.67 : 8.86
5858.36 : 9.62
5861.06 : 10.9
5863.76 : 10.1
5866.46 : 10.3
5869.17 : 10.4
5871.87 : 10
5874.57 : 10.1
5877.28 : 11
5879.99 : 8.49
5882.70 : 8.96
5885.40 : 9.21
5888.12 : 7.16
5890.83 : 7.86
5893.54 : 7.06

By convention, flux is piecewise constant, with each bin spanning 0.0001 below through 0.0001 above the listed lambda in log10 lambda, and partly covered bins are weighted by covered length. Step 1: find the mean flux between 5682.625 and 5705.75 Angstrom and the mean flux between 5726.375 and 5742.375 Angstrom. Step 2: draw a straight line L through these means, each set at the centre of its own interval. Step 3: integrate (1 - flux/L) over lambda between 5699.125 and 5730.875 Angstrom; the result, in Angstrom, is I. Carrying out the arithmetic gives 1.8 Angstrom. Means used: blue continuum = 10.5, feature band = 9.54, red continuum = 9.8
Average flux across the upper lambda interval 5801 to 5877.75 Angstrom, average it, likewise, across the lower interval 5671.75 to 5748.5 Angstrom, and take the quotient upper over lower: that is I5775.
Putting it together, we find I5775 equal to 1.0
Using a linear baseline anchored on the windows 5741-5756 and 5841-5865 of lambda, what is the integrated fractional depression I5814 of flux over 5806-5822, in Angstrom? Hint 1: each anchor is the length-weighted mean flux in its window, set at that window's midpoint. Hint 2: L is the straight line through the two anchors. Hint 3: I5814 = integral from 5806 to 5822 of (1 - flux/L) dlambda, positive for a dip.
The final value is 0.53 Angstrom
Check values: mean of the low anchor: 10.1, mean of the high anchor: 9.73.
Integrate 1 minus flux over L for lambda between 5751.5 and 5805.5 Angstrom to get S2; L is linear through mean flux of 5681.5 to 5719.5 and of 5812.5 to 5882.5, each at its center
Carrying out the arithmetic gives 2.30 Angstrom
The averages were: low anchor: 10.2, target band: 9.63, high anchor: 9.96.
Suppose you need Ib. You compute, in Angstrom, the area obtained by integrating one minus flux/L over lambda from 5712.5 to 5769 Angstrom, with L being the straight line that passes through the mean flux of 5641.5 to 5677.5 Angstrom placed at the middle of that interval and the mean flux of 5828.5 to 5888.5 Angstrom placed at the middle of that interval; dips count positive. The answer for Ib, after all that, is -2.2 Angstrom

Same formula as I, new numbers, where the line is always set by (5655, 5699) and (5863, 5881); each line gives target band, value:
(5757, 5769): 0.35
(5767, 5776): 0.36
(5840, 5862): 0.62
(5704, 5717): 0.98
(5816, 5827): 0.60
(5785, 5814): 1.45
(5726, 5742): 0.45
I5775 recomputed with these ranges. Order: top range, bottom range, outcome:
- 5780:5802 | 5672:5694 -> 0.90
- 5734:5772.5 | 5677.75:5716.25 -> 0.96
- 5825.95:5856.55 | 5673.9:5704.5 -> 0.98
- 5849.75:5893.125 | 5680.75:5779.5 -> 0.94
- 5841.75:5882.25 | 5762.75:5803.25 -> 1.03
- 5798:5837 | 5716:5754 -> 0.98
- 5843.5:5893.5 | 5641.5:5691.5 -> 0.93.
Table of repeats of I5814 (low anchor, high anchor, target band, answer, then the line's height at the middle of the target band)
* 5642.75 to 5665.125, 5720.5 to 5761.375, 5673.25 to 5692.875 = -2.0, 9.7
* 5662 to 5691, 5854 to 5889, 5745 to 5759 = 0.2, 10.1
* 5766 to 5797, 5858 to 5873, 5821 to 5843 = -1.0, 9.95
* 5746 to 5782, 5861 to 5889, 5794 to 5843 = -1.5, 9.71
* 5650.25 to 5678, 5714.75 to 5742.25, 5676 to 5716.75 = -3.6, 9.45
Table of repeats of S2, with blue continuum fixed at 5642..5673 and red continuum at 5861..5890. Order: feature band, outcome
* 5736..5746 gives -0.6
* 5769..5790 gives 0.6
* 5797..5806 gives 0.0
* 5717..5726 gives -0.3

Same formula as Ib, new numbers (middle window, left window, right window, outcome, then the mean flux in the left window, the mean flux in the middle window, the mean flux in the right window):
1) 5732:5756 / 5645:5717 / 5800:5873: -0.2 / 9.84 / 9.95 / 9.92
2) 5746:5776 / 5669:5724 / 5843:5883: 0.0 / 9.9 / 9.85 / 9.8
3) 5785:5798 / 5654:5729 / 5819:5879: 0.5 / 9.87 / 9.58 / 10.1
